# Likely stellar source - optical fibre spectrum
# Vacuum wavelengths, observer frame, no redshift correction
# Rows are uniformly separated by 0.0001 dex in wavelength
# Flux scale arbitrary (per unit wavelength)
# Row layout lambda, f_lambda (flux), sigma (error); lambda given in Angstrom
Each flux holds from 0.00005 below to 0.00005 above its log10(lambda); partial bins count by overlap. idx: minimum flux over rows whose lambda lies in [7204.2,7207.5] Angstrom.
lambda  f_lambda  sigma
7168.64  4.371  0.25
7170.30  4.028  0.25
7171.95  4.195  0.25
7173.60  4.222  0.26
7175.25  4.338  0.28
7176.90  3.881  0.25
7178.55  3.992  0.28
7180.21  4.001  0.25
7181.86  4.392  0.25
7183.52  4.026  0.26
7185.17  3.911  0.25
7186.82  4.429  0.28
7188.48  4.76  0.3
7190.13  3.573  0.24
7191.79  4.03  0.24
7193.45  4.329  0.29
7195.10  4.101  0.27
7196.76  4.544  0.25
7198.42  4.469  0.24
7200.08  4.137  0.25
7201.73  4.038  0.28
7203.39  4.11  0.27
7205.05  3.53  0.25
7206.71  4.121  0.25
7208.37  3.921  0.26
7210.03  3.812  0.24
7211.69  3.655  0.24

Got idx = 3.53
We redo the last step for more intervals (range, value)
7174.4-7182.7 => 3.881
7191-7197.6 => 4.03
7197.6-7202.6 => 4.038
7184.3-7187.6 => 3.911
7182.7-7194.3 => 3.573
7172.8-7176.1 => 4.222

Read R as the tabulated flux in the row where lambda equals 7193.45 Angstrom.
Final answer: 4.329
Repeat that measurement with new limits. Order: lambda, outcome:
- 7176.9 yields 3.881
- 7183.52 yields 4.026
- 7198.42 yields 4.469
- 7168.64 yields 4.371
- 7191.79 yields 4.03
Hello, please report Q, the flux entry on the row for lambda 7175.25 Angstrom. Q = 4.338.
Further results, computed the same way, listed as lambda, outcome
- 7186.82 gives 4.429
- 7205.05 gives 3.53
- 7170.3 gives 4.028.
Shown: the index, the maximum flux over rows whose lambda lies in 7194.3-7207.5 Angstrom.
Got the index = 4.544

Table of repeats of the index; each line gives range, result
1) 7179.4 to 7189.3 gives 4.76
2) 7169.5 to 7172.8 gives 4.195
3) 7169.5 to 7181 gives 4.338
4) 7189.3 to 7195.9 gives 4.329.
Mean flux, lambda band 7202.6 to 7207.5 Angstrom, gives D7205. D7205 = 3.92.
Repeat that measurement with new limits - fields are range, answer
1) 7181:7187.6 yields 4.19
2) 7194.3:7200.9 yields 4.31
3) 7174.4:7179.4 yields 4.07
